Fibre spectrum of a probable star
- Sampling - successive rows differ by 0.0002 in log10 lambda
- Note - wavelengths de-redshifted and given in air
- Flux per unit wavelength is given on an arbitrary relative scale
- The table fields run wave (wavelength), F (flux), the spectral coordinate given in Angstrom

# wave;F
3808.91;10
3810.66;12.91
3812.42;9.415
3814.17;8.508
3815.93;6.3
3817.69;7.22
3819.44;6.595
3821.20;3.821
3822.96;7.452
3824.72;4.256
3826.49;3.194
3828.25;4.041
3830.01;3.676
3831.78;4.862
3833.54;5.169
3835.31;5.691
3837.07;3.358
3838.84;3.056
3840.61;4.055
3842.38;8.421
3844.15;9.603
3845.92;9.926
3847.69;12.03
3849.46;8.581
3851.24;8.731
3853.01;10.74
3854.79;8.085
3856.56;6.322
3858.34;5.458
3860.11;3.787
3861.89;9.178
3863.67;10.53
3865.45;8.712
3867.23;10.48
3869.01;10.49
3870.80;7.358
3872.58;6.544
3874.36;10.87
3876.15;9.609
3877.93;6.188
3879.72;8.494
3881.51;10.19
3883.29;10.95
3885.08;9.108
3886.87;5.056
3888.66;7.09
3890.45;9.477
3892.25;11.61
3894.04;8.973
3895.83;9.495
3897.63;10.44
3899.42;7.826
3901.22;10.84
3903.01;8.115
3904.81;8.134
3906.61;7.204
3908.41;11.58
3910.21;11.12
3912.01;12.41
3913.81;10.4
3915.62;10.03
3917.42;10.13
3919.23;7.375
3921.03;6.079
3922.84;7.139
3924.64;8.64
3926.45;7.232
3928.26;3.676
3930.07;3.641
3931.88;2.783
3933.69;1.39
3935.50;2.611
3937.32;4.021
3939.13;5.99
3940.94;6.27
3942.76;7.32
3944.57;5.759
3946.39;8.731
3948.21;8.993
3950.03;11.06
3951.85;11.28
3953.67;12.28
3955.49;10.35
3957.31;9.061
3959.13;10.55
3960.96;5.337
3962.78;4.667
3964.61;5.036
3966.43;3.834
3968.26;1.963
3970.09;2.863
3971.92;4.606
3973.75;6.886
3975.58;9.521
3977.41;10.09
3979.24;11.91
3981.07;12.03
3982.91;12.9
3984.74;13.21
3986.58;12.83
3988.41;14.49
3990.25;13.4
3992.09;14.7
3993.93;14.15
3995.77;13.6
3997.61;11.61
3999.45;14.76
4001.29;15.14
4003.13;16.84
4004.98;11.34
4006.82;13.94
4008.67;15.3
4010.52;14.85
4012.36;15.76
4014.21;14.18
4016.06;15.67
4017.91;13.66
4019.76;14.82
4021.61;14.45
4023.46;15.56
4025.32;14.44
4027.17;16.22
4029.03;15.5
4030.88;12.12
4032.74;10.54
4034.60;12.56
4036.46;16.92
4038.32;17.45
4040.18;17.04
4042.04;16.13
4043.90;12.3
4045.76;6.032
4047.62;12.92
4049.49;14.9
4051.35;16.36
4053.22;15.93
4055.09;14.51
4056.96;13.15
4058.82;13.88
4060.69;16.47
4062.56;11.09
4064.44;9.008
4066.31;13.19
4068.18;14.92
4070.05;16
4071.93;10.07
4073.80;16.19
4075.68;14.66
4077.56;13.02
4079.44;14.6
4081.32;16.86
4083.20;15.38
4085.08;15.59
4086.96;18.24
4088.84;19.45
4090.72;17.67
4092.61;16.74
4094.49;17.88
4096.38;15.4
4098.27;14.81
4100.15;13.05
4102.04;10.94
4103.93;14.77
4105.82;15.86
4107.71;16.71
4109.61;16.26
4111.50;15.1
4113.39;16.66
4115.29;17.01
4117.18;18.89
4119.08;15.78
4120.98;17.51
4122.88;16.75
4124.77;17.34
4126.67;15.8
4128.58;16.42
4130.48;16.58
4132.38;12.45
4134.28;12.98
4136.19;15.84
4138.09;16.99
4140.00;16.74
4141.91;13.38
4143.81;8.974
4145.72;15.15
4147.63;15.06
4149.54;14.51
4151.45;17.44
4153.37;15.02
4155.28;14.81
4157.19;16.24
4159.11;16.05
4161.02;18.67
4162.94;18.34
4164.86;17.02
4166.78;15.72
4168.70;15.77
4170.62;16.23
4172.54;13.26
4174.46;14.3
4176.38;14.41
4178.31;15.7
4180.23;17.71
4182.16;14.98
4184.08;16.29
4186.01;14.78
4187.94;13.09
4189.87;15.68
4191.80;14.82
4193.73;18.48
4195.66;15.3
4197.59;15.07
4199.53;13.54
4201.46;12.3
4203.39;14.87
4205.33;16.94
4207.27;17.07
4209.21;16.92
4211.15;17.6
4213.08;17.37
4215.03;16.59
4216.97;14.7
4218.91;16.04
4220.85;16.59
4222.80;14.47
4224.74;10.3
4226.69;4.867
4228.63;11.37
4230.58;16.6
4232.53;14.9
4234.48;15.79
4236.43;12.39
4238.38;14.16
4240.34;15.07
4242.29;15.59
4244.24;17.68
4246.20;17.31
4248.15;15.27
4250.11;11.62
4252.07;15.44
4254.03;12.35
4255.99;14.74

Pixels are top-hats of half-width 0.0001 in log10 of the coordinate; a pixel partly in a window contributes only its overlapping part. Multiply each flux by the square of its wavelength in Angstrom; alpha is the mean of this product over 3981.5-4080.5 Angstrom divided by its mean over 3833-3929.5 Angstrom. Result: 1.8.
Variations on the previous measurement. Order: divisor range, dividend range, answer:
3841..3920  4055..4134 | 1.89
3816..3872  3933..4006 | 1.45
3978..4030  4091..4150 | 1.16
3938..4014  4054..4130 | 1.56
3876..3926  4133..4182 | 1.94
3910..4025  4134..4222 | 1.73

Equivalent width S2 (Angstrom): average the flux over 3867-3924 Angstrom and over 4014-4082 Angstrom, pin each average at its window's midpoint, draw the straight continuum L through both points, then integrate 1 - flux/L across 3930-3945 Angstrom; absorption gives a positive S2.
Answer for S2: 8.7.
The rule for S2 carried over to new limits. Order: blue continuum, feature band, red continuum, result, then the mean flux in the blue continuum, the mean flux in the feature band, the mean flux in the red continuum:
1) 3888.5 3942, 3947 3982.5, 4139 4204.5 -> 4.13 Angstrom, 7.72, 8.09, 15.3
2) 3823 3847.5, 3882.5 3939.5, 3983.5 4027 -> 8.63 Angstrom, 5.6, 7.83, 14.3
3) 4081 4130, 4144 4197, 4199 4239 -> -1.22 Angstrom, 16.3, 15.6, 14.6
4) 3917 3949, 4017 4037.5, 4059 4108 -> -4.87 Angstrom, 5.91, 14.3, 14.9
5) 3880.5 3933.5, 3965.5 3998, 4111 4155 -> 1.92 Angstrom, 8.41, 10.2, 15.6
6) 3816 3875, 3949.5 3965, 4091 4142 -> 2.45 Angstrom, 7.02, 8.92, 15.8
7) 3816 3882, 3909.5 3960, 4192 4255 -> 6.91 Angstrom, 7.19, 7.71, 14.8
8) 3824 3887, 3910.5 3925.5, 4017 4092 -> 0.82 Angstrom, 7.45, 9.11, 14.5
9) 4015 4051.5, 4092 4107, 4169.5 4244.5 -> -0.43 Angstrom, 14.2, 14.9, 14.9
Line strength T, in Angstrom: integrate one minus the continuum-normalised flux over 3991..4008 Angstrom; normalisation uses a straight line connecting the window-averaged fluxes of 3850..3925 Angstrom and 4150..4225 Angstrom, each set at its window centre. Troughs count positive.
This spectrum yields -3.9 Angstrom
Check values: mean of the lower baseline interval 8.84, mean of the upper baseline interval 15.7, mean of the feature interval 14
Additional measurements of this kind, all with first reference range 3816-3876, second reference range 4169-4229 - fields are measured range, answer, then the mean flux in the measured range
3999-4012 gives -4.9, 14.6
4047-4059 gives -3.0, 14.6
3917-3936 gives 7.2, 5.46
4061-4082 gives -2.7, 13.6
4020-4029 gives -3.4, 15.2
